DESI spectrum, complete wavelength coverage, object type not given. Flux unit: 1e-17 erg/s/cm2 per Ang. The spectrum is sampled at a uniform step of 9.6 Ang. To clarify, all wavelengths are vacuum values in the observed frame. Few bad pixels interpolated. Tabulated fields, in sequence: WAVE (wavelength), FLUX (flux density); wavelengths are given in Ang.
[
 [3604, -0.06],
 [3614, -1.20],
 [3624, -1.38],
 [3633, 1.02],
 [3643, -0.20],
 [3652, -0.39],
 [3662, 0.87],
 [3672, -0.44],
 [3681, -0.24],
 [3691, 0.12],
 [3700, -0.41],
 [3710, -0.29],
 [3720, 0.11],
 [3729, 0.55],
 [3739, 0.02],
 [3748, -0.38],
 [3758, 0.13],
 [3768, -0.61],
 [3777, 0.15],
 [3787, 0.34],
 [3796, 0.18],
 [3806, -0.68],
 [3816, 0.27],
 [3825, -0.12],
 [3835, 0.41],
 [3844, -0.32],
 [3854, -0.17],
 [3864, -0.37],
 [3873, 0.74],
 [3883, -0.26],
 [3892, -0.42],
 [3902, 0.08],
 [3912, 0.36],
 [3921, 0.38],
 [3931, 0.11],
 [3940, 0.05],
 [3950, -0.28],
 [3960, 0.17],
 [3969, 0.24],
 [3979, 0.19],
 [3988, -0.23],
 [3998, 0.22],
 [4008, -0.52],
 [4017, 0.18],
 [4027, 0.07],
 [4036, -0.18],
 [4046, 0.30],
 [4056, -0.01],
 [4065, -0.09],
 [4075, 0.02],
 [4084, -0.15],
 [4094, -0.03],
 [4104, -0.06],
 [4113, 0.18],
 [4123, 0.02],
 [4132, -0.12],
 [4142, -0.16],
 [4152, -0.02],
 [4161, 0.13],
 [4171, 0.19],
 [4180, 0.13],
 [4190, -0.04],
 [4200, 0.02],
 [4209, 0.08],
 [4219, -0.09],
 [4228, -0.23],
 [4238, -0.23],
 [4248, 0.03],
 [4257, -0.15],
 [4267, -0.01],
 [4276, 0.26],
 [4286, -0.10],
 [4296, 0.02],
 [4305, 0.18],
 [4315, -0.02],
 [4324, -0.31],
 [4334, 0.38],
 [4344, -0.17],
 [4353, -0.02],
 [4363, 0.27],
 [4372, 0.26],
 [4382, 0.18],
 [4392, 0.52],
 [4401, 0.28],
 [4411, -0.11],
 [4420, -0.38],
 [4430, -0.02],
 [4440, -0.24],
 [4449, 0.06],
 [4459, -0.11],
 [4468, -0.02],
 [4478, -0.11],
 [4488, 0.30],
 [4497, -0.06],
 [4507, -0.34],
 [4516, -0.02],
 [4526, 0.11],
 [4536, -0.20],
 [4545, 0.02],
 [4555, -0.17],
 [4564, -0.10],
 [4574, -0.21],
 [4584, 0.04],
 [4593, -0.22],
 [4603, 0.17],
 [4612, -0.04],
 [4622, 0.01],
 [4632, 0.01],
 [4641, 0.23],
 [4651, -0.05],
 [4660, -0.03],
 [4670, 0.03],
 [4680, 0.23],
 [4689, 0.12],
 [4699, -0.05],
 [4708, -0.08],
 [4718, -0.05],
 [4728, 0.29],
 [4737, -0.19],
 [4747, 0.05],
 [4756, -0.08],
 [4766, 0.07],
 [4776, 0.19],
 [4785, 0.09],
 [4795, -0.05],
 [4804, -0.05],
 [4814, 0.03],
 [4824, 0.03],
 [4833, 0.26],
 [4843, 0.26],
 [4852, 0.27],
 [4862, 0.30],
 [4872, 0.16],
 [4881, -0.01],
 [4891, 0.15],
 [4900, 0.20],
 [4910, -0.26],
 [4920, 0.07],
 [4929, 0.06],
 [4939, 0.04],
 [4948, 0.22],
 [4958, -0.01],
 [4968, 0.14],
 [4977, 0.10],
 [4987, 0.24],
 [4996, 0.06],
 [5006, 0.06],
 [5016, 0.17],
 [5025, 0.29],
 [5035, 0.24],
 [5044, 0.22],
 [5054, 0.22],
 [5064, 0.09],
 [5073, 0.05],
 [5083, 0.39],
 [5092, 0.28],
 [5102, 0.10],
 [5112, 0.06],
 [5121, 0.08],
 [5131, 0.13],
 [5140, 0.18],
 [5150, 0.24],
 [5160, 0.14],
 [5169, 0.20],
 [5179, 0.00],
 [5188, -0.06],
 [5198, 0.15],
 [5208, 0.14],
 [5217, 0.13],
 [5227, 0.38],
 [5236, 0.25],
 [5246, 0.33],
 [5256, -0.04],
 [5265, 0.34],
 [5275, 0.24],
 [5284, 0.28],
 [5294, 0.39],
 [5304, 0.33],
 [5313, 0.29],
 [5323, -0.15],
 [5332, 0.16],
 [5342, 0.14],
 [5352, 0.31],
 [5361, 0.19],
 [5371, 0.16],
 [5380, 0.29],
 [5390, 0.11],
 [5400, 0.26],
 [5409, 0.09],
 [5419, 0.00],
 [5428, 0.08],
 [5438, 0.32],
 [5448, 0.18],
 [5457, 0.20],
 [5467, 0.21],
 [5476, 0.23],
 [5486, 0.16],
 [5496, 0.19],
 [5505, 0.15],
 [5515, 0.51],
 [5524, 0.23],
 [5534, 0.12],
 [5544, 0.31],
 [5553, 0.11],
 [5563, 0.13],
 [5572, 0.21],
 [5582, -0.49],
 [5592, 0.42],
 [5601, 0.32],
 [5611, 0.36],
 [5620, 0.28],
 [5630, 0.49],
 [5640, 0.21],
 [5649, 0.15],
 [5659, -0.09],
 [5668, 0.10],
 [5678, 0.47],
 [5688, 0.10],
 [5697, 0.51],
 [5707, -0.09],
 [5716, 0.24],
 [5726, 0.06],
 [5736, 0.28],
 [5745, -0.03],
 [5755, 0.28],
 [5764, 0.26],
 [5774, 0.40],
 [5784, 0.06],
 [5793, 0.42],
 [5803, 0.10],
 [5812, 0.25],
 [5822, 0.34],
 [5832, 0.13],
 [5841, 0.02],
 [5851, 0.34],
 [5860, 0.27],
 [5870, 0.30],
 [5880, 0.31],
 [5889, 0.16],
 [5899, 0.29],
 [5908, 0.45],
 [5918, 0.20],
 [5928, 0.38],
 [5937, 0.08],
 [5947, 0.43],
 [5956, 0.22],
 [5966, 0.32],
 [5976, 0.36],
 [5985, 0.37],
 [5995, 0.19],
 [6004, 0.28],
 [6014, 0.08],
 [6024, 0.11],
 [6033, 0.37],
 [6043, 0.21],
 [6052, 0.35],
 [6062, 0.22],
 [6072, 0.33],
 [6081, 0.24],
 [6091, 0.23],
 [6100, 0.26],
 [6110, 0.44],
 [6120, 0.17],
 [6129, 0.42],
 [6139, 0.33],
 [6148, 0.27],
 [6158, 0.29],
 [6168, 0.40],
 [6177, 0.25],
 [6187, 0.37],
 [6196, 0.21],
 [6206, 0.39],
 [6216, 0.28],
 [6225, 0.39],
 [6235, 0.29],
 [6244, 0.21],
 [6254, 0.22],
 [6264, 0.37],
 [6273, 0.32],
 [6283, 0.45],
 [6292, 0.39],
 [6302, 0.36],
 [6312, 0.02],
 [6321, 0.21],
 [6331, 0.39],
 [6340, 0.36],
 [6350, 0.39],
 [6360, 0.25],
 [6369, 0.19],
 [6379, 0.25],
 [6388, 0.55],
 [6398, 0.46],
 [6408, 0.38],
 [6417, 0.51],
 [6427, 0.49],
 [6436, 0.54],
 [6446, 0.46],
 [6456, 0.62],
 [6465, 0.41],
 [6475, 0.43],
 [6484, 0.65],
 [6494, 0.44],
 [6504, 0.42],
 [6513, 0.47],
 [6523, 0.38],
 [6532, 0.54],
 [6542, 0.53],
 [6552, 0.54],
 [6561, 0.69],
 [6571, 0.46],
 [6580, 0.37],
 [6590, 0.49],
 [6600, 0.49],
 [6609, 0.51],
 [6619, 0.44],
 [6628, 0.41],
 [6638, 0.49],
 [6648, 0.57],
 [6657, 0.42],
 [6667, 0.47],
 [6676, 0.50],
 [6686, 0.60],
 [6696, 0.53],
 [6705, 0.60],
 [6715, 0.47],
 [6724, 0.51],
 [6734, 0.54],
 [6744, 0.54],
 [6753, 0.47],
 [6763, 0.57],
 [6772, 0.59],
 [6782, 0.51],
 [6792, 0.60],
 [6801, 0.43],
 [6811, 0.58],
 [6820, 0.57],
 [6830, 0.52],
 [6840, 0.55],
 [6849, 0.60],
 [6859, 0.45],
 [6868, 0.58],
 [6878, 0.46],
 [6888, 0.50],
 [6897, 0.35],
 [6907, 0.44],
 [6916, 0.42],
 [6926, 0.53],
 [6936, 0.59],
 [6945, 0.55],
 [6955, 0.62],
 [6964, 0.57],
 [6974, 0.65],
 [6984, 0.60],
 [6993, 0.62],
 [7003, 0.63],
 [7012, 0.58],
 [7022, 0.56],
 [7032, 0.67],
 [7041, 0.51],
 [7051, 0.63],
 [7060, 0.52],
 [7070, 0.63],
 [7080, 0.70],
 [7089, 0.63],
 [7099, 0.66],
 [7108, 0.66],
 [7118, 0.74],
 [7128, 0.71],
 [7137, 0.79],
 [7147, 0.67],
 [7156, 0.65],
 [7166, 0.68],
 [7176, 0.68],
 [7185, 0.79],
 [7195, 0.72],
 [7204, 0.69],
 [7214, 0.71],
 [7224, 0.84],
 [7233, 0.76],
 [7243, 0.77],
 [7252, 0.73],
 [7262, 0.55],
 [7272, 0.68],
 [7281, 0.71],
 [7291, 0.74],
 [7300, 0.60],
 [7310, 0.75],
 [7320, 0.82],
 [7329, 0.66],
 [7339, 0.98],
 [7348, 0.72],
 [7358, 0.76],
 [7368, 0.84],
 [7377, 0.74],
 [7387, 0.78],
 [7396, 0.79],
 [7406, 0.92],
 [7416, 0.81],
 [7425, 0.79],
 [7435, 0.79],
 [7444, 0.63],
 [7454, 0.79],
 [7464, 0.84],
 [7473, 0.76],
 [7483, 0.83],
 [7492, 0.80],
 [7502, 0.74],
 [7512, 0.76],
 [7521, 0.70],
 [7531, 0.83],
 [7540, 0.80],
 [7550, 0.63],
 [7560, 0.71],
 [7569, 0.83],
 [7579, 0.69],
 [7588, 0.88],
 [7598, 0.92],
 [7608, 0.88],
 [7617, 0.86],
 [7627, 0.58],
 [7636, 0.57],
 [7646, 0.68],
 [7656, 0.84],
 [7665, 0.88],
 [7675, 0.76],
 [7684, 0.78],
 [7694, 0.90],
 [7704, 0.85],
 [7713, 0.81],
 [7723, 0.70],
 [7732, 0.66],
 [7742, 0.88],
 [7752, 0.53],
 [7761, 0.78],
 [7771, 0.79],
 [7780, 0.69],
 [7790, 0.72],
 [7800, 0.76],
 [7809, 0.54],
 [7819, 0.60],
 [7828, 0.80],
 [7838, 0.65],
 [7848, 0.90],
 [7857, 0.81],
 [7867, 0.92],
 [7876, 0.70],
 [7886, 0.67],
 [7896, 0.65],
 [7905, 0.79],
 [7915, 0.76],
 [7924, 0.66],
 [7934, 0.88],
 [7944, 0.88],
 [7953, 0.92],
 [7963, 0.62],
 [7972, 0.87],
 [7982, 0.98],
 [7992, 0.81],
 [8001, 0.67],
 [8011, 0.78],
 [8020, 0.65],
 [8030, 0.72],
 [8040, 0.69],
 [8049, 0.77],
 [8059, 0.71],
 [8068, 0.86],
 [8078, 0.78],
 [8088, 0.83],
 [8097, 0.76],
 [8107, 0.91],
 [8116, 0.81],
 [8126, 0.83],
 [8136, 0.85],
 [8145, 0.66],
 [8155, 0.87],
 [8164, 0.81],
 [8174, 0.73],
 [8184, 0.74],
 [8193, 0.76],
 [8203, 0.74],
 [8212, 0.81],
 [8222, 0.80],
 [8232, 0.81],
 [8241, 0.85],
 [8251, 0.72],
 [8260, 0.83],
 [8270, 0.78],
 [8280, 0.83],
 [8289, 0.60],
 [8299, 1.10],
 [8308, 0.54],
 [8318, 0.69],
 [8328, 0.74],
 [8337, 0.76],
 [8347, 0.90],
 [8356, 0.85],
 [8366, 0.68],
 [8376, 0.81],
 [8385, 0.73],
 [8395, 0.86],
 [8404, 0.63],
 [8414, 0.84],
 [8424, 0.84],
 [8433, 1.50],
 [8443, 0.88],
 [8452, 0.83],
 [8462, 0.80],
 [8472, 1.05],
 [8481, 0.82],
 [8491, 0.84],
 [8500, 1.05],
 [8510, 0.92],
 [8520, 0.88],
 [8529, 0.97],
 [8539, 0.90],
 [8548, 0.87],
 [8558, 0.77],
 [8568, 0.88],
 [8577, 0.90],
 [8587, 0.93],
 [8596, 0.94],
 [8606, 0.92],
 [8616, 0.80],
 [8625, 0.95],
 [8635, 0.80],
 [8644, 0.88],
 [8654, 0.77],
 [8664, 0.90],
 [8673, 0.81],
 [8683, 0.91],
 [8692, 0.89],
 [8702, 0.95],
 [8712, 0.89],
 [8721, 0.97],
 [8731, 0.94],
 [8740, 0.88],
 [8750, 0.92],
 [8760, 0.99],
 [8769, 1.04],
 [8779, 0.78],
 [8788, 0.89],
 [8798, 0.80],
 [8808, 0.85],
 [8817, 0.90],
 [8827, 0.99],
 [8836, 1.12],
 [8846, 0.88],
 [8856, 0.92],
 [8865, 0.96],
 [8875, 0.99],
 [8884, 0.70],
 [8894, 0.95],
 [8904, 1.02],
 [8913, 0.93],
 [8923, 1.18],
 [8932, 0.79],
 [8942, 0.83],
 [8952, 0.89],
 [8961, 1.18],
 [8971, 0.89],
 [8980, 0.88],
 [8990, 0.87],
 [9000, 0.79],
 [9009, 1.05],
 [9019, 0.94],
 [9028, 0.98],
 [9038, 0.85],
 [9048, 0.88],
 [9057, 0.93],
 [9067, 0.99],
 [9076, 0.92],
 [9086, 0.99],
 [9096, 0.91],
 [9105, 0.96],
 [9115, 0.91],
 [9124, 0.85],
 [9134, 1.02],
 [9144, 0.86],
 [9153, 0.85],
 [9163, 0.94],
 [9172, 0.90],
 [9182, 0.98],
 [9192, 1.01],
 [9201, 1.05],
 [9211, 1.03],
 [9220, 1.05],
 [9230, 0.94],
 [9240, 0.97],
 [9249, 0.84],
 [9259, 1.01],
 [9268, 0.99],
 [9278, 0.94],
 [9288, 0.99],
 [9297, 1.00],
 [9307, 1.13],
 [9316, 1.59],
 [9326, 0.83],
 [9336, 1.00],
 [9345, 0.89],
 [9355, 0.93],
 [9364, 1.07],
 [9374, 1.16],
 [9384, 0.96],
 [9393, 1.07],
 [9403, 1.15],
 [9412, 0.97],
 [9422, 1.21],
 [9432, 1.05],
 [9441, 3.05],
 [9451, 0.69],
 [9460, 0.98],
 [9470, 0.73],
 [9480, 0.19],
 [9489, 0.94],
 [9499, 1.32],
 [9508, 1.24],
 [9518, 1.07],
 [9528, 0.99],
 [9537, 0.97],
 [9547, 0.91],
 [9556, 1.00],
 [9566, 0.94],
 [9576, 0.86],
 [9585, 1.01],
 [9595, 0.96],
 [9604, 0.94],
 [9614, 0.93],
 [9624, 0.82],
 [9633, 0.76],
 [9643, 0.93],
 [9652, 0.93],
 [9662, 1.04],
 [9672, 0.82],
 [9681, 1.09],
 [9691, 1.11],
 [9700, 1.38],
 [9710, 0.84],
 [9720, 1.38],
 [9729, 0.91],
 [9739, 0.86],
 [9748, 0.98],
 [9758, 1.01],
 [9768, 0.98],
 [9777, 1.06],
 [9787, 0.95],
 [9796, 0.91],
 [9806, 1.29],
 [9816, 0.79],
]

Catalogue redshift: 0.604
